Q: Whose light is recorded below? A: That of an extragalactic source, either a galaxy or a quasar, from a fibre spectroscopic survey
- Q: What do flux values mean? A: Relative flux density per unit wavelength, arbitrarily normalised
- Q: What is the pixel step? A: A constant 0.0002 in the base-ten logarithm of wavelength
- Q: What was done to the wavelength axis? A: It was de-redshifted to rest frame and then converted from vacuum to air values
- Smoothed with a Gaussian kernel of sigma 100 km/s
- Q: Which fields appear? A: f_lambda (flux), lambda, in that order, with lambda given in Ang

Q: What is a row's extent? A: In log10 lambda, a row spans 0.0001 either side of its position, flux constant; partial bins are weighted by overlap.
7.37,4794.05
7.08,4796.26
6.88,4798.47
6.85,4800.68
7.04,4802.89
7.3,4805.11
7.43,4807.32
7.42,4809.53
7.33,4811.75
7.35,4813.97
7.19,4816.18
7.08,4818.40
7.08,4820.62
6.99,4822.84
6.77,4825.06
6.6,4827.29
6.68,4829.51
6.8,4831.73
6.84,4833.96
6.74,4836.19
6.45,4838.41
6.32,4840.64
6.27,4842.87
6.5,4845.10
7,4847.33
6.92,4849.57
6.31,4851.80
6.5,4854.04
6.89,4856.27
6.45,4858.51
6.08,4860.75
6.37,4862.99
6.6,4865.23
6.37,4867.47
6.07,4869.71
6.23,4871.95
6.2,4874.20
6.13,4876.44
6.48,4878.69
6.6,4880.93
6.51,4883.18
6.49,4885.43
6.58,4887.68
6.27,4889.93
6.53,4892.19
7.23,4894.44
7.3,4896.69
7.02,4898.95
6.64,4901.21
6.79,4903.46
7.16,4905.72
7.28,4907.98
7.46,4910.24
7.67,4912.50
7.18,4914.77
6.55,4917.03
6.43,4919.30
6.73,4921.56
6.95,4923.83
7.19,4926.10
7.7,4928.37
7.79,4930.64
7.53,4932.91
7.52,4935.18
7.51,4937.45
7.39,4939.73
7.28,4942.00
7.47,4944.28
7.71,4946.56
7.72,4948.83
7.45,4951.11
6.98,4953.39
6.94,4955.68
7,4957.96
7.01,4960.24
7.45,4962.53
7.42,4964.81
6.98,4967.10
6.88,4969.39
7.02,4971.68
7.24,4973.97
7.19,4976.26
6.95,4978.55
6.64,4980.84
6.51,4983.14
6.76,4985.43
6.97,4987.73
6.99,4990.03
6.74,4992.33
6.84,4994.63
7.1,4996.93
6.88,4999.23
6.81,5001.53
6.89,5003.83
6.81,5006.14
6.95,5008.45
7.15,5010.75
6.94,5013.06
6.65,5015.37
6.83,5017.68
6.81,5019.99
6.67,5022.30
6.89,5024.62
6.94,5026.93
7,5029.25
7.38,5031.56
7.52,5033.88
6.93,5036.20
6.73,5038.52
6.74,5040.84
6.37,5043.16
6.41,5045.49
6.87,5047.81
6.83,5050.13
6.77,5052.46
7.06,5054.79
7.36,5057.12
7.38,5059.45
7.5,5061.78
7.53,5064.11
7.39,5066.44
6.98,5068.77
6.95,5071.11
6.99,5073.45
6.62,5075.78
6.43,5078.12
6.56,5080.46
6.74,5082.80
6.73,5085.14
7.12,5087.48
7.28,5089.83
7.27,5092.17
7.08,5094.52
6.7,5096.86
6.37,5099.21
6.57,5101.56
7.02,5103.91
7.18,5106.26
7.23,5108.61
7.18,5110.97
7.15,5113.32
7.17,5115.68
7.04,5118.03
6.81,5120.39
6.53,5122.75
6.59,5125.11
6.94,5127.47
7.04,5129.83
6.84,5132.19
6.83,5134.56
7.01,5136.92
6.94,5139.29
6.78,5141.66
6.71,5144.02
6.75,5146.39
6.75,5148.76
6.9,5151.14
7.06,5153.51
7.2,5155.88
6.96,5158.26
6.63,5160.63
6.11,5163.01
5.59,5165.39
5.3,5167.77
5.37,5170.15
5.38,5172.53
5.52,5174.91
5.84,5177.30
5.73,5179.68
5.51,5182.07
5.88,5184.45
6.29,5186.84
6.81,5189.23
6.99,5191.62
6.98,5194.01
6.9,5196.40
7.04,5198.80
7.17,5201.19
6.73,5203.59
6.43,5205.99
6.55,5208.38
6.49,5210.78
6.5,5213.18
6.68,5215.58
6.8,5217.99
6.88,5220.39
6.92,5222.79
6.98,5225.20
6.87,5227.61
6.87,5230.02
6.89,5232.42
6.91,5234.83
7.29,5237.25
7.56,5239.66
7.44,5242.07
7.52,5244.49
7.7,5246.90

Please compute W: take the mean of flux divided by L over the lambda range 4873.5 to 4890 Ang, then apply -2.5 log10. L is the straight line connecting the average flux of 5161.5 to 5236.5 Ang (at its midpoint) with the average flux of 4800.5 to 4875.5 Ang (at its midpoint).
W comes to 0.04 mag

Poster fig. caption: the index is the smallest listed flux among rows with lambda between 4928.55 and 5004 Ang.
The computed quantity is 6.51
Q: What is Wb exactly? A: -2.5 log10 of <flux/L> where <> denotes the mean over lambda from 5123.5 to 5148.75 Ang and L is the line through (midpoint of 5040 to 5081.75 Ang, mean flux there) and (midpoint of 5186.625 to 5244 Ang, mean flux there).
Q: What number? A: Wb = 0.01 mag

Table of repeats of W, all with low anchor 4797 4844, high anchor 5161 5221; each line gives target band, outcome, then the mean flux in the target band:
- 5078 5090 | -0.053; 6.8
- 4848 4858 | 0.035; 6.65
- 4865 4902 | 0.045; 6.54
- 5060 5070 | -0.132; 7.35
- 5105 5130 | -0.091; 6.99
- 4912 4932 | -0.057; 7.12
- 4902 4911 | -0.057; 7.15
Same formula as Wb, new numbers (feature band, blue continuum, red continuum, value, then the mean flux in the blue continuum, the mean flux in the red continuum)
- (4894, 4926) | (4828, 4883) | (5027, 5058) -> -0.07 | 6.49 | 6.92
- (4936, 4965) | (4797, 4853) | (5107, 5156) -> -0.07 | 6.88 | 6.92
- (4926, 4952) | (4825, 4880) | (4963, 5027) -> -0.12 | 6.5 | 6.91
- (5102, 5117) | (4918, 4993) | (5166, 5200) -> -0.11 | 7.15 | 6.1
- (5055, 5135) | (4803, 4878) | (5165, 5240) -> -0.07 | 6.71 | 6.49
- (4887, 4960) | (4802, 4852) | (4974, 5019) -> -0.04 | 6.9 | 6.88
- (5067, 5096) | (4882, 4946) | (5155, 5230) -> -0.03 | 7.08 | 6.42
